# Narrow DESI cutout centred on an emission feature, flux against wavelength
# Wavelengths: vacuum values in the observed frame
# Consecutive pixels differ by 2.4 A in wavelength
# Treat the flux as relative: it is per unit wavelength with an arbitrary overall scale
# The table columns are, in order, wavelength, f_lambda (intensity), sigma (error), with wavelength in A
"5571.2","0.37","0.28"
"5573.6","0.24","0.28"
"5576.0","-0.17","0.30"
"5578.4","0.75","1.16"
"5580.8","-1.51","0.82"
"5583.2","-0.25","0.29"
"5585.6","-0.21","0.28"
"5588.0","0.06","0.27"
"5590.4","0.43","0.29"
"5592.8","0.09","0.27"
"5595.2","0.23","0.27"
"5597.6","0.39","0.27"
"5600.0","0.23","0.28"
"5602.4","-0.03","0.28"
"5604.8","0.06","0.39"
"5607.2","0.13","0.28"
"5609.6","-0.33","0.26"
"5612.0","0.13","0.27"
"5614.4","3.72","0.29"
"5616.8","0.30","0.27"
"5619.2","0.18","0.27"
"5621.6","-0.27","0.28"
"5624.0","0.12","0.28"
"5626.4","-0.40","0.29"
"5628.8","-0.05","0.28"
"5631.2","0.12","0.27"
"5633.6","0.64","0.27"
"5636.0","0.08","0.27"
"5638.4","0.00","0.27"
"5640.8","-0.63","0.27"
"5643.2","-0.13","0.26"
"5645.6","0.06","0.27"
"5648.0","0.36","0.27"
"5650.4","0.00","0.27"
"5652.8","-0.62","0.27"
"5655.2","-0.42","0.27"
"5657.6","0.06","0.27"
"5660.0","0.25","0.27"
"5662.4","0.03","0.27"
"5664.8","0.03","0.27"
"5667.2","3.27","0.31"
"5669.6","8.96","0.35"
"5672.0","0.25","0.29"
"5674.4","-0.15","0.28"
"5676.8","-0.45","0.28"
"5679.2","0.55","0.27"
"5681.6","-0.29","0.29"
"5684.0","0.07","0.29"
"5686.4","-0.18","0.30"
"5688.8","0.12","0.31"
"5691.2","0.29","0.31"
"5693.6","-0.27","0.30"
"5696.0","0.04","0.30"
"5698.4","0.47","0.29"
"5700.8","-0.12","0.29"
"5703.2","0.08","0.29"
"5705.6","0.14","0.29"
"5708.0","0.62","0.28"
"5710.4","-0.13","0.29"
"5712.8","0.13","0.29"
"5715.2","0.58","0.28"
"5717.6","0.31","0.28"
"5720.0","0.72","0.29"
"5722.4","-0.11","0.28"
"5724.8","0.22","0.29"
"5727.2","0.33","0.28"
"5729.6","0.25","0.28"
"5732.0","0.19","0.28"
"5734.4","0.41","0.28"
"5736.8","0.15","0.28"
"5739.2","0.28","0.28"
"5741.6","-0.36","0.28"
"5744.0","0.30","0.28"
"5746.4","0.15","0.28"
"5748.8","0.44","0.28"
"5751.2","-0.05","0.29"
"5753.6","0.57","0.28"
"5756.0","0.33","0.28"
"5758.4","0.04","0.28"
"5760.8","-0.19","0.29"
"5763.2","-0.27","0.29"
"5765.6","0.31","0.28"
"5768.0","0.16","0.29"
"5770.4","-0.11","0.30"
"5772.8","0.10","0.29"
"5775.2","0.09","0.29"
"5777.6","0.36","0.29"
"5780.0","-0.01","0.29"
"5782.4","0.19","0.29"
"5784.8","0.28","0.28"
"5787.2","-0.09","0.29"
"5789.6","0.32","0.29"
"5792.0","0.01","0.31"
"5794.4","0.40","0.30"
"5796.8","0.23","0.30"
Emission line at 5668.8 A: [O III] 5007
